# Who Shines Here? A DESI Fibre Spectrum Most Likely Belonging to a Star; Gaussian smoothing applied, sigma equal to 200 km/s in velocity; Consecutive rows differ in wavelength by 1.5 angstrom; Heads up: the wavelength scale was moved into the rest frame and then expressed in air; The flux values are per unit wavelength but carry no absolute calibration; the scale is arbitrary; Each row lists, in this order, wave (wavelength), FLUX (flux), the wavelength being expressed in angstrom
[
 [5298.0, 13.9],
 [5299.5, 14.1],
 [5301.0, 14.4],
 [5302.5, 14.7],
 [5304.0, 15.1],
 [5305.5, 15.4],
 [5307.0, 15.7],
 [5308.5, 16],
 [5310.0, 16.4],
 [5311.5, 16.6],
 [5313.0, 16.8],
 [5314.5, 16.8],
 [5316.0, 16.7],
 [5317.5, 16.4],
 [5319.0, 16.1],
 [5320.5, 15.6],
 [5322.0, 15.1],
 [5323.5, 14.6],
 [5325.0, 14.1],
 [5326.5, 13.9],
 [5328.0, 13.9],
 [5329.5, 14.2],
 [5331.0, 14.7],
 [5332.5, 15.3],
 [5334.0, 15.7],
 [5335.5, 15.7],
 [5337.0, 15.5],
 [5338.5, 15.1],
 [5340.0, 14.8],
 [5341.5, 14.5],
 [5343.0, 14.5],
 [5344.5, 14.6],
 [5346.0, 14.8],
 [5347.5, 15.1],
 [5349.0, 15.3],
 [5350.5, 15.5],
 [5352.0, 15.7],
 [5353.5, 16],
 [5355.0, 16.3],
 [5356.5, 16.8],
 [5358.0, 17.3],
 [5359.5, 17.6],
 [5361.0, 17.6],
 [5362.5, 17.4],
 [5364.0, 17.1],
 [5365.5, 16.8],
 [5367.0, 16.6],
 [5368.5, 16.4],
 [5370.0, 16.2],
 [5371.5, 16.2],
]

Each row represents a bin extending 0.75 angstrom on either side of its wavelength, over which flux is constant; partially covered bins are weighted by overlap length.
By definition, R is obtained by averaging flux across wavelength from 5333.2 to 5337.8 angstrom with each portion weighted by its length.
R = 15.6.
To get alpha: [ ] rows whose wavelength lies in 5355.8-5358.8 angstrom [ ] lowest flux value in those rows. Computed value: 16.8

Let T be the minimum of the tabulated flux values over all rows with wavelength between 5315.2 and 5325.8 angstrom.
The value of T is 14.1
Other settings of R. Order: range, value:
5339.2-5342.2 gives 14.7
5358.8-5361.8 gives 17.6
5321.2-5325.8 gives 14.6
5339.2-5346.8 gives 14.6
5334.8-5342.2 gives 15.1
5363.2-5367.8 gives 16.8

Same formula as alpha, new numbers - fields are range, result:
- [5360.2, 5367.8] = 16.6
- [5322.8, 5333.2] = 13.9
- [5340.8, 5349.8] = 14.5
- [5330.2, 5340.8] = 14.7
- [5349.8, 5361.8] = 15.5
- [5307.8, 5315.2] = 16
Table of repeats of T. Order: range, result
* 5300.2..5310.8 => 14.4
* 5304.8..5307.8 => 15.4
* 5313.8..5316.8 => 16.7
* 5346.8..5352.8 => 15.1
